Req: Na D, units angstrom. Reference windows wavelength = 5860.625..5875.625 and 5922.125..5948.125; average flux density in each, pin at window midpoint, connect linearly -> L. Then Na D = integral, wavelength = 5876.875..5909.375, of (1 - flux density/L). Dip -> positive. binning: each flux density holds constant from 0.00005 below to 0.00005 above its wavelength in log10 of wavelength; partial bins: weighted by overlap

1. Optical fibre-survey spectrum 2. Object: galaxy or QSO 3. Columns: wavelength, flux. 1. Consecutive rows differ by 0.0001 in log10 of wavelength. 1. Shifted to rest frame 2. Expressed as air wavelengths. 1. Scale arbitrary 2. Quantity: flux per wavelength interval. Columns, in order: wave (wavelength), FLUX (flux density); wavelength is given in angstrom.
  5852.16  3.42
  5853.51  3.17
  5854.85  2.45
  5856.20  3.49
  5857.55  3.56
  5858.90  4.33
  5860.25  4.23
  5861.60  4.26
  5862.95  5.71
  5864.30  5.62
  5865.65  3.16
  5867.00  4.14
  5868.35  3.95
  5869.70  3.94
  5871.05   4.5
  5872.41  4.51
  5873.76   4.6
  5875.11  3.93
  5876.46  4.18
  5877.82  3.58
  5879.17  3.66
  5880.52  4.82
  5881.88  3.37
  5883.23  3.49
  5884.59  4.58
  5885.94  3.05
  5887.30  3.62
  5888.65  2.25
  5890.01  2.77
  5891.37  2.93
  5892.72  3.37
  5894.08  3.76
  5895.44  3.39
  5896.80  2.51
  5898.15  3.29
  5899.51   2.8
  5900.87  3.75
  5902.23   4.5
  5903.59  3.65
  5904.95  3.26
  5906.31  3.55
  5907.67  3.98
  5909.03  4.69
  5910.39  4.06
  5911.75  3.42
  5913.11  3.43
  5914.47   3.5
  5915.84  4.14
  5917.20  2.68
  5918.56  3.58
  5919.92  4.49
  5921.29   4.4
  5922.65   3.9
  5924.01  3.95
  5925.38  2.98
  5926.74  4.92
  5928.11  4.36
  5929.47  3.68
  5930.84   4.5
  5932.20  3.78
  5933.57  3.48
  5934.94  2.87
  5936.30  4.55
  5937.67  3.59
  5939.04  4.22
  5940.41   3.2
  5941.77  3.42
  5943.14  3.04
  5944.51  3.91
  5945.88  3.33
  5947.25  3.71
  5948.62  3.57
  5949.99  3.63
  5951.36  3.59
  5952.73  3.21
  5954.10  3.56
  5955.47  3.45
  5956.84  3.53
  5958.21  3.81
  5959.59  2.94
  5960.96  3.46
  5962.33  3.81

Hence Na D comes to 5.0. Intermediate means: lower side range 4.39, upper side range 3.75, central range 3.52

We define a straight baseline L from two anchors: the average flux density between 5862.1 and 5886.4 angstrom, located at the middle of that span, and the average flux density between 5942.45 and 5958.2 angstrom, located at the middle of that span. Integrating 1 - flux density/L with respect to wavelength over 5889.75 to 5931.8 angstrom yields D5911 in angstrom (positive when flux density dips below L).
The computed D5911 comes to 1.6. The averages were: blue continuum 4.17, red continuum 3.52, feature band 3.69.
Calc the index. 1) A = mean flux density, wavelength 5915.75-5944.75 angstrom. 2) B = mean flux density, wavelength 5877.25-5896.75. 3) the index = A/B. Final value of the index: 1.10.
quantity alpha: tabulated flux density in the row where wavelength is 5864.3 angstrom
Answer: 5.62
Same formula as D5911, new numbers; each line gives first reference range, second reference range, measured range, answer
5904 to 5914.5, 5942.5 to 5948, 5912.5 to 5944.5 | -1.37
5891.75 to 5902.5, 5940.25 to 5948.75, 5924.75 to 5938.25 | -1.73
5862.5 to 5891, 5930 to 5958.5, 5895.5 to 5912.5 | 0.88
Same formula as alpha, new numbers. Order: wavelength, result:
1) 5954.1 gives 3.56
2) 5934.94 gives 2.87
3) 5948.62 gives 3.57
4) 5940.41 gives 3.2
